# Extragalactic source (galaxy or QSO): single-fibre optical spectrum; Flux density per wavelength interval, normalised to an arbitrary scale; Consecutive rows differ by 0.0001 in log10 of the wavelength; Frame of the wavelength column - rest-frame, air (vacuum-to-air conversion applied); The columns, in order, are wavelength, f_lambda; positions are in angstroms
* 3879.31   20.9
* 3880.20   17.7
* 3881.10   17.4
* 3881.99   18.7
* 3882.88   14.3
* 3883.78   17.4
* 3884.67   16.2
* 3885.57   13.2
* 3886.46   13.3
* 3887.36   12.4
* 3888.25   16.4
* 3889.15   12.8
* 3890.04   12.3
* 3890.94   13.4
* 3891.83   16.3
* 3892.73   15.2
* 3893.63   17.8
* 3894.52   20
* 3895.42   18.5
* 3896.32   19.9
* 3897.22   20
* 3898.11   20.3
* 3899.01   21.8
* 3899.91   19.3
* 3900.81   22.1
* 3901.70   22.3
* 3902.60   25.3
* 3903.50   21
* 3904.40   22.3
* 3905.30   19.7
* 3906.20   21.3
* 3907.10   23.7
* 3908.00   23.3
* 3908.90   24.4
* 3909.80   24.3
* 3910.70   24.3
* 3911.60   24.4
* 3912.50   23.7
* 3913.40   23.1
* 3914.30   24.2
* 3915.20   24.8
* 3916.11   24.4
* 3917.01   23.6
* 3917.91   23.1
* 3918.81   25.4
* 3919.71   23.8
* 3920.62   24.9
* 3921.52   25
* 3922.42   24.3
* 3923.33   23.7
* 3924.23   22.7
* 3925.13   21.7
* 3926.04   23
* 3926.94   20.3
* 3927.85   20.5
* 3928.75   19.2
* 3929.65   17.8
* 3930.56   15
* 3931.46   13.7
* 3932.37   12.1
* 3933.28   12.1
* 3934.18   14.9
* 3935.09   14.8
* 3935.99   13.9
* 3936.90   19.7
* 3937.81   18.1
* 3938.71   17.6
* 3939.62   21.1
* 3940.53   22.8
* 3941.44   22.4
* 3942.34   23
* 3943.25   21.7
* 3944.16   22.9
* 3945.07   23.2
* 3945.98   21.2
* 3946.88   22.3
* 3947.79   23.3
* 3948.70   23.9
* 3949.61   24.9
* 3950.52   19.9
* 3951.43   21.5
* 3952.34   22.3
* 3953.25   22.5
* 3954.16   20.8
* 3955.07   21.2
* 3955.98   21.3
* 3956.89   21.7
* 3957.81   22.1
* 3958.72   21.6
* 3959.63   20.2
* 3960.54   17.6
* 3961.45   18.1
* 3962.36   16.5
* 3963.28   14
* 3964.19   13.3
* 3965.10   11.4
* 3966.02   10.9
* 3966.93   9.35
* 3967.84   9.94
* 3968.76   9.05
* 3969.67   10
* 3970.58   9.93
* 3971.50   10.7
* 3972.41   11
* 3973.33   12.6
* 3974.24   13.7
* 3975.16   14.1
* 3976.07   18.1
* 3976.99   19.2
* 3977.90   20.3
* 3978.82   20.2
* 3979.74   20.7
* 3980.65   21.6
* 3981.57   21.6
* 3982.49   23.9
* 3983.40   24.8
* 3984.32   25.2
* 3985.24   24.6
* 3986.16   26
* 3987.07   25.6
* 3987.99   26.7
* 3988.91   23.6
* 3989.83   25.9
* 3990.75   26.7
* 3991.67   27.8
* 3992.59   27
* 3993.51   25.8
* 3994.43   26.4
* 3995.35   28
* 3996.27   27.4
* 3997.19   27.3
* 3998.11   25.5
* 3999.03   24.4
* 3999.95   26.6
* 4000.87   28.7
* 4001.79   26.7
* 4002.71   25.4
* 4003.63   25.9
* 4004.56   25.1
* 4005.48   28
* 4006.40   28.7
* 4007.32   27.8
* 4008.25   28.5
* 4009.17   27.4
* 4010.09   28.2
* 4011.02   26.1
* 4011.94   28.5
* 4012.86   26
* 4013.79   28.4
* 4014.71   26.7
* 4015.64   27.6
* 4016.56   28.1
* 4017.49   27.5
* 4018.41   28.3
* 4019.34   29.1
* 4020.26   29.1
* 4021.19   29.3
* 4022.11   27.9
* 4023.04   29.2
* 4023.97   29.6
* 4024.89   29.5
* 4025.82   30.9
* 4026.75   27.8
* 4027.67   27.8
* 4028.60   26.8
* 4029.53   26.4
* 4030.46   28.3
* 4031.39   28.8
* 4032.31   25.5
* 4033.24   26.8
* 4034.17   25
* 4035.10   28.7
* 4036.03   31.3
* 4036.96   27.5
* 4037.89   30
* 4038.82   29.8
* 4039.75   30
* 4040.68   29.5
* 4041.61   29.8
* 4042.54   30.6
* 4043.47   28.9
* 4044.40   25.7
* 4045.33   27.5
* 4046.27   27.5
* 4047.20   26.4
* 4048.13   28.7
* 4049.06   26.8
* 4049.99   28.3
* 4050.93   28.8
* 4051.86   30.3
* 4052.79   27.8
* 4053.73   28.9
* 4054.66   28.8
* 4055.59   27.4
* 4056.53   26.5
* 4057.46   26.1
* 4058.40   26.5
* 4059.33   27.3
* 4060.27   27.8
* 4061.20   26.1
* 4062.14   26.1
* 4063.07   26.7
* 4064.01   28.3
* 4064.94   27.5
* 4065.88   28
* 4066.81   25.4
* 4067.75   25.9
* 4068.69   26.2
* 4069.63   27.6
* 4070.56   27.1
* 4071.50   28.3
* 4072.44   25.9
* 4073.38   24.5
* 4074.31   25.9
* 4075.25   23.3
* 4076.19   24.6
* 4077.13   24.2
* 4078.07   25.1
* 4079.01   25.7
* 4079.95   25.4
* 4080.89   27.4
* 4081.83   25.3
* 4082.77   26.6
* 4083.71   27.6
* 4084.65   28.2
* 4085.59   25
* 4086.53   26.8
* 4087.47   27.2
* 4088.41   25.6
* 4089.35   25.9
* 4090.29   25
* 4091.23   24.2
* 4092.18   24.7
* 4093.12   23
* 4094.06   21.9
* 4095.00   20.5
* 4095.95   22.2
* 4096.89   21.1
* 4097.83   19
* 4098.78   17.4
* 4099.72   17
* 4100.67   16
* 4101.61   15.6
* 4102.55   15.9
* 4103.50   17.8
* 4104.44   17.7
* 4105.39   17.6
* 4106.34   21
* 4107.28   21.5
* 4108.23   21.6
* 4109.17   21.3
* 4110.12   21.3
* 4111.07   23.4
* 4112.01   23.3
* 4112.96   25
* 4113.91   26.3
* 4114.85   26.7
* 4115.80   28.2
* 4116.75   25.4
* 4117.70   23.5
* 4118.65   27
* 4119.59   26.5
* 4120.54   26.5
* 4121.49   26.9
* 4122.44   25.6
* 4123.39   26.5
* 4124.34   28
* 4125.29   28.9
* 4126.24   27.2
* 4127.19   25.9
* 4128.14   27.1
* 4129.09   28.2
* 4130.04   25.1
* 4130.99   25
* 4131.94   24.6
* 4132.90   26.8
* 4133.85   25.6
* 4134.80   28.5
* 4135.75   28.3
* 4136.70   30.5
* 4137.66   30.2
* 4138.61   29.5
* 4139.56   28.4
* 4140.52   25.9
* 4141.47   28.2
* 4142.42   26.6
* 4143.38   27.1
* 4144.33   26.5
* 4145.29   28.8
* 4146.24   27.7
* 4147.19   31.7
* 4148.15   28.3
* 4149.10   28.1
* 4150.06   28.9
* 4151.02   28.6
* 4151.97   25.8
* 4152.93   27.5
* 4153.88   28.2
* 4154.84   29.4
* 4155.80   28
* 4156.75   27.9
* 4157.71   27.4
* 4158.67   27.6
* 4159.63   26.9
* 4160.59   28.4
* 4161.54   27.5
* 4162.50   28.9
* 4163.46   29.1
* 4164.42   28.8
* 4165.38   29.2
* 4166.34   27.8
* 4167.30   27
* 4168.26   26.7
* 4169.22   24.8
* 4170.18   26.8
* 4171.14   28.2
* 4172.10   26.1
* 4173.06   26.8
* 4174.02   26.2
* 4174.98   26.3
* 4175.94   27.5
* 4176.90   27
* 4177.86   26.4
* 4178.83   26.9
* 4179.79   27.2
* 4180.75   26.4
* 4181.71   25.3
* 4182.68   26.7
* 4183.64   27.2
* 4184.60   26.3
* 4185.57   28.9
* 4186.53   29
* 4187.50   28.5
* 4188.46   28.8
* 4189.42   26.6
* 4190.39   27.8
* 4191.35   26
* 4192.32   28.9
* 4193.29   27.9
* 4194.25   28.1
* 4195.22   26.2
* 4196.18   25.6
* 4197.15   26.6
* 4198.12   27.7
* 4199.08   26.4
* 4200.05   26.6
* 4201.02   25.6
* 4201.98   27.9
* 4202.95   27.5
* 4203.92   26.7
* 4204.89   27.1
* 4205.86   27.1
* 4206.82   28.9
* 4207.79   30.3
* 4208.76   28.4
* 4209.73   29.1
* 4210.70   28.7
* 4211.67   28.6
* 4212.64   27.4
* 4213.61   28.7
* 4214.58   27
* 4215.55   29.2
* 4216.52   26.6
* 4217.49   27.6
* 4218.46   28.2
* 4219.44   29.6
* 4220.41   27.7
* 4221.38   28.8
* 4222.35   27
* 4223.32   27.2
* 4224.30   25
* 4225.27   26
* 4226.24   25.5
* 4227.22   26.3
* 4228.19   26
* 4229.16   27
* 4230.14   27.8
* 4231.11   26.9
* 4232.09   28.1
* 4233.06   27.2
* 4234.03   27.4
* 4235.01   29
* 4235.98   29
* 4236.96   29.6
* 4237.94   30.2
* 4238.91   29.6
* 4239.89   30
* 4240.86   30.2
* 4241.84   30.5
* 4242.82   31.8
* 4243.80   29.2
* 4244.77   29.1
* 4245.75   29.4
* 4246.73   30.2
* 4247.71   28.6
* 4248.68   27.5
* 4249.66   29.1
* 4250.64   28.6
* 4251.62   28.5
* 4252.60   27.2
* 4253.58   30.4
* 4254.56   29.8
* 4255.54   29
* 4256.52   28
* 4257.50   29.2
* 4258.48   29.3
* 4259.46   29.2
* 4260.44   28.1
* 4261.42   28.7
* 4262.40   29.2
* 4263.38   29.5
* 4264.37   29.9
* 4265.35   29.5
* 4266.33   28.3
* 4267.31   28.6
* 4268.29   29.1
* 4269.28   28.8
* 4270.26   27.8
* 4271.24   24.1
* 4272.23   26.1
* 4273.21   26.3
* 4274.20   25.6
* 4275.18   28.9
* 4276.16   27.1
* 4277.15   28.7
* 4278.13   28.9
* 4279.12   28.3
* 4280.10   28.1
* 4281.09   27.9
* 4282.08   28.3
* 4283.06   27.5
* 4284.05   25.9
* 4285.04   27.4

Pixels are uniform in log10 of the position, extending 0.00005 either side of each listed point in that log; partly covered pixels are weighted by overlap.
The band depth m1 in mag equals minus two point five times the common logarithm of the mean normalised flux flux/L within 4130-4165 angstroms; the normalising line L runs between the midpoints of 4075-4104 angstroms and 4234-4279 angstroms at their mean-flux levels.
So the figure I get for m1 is -0.117 mag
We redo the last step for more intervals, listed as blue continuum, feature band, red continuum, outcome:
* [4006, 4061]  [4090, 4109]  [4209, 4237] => 0.363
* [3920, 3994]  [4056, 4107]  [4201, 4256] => -0.028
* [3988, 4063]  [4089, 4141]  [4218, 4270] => 0.165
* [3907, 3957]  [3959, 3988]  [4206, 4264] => 0.293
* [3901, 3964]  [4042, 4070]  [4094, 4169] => -0.154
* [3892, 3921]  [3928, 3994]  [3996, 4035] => 0.280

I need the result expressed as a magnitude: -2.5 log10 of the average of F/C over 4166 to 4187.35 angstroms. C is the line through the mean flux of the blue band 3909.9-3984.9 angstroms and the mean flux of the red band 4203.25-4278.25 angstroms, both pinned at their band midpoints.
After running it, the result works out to -0.022 mag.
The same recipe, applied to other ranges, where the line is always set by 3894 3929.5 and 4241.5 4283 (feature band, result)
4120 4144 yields -0.04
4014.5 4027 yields -0.17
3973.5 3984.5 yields 0.19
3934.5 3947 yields 0.14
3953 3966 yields 0.26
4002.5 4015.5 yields -0.13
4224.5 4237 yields 0.03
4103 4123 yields 0.11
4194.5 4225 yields 0.00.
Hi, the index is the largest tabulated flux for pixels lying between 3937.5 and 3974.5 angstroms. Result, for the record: 24.9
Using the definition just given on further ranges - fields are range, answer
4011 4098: 31.3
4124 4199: 31.7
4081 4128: 28.9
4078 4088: 28.2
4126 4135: 28.5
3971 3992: 27.8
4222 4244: 31.8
